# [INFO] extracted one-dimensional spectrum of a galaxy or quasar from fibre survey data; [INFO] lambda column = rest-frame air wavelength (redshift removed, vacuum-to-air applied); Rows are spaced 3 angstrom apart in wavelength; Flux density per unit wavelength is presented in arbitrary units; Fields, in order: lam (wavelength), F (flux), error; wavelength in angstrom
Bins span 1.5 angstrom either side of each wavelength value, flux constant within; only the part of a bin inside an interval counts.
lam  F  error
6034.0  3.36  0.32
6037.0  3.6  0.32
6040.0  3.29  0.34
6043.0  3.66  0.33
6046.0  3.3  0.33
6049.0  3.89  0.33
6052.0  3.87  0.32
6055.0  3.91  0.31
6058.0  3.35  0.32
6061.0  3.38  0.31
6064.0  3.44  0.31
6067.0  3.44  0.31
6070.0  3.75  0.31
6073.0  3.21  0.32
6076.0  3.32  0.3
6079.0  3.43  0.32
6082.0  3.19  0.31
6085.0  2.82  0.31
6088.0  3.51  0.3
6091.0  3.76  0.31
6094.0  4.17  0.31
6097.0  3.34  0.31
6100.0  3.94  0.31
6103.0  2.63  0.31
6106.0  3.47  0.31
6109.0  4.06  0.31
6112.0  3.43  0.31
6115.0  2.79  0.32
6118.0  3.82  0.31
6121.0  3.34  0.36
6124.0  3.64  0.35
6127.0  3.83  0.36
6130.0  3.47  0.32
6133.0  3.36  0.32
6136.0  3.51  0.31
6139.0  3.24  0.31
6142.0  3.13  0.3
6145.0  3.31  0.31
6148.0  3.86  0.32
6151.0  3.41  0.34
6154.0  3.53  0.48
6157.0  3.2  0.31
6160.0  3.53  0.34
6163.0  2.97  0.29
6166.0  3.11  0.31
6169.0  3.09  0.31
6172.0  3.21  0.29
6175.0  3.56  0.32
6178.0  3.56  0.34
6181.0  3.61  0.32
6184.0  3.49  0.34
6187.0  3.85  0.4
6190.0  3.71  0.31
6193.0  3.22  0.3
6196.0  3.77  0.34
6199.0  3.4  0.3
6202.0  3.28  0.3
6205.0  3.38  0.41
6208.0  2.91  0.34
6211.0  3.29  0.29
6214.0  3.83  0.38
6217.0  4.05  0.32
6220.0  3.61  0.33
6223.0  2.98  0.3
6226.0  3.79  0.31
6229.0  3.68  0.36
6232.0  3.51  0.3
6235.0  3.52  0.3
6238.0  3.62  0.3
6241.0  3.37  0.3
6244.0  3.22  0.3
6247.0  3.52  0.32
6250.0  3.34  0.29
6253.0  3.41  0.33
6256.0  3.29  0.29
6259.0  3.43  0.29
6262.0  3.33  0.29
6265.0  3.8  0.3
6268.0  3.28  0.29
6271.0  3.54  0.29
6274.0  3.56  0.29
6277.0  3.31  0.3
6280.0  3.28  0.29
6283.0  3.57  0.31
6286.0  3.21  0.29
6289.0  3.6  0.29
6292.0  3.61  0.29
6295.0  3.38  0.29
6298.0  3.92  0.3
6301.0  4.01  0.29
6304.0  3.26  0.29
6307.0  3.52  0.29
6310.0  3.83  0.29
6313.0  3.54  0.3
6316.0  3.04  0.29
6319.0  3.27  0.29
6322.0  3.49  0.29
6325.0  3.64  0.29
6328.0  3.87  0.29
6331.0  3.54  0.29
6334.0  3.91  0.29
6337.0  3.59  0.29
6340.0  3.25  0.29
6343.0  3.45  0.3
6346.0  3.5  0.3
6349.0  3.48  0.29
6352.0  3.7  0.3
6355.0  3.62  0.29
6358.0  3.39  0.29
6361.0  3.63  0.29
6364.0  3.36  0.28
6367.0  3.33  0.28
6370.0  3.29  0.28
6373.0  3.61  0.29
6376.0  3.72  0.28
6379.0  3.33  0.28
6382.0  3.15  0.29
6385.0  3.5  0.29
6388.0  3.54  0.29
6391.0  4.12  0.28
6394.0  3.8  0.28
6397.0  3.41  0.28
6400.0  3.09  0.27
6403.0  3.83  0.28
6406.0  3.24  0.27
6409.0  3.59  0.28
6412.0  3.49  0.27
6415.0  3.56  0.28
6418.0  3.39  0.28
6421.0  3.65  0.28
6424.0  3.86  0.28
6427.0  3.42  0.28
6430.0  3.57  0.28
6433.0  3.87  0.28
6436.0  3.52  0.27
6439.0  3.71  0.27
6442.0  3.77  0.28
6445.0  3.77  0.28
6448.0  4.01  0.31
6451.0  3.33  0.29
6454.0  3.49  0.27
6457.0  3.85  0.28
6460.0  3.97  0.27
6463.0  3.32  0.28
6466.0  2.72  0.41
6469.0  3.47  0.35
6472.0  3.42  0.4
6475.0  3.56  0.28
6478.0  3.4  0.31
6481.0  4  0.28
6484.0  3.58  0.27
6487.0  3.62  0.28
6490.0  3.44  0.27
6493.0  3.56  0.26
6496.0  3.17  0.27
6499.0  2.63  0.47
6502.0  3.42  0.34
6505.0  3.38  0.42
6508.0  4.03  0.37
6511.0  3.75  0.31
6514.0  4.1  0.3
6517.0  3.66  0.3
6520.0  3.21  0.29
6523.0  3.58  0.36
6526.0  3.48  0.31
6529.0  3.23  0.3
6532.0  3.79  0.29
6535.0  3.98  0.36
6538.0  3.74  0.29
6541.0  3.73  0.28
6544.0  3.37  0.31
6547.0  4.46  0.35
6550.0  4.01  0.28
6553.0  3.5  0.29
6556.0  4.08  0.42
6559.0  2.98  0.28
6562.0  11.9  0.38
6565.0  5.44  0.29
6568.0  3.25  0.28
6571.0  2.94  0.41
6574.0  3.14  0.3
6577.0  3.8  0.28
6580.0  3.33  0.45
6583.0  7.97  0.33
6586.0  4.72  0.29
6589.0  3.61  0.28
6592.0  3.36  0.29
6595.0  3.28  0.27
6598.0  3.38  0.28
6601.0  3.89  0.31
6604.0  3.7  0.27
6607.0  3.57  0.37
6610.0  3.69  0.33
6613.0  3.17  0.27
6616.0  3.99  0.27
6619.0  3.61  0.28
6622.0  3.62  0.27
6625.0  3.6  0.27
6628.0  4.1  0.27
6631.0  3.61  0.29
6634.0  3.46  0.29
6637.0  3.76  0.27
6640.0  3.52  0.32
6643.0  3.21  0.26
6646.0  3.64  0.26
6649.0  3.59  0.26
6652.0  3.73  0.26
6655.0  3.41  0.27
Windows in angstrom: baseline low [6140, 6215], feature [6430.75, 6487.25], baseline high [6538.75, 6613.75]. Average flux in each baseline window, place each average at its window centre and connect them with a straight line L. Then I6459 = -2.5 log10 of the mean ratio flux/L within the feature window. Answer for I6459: 0.10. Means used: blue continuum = 3.4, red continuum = 4.18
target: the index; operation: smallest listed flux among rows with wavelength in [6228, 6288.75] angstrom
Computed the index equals 3.21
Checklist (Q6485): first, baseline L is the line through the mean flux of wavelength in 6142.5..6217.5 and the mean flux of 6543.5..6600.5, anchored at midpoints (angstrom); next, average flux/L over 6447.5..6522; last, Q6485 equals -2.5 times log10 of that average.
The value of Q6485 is 0.18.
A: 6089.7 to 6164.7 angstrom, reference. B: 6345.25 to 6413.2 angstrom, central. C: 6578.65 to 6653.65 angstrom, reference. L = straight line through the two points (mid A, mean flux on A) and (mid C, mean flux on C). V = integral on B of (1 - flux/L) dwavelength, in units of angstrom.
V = 2.46 angstrom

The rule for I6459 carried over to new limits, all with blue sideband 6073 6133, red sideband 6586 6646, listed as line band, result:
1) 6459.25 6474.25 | 0.07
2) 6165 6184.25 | 0.03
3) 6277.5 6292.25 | 0.03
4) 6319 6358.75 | -0.01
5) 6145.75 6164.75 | 0.02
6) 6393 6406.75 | 0.02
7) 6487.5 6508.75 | 0.07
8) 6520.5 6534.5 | 0.02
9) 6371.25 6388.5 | 0.02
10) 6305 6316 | 0.00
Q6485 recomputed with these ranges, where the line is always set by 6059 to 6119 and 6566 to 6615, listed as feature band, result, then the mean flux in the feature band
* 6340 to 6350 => 0.06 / 3.44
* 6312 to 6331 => 0.04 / 3.48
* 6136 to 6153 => 0.02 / 3.4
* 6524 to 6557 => 0.01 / 3.75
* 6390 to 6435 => 0.03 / 3.59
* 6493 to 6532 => 0.08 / 3.49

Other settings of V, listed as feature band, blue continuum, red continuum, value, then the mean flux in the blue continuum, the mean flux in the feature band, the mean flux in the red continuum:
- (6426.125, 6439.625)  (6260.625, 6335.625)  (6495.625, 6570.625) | 0.6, 3.53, 3.62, 3.99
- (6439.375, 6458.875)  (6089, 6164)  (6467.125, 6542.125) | -0.9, 3.47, 3.71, 3.55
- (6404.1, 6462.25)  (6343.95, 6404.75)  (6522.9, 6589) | 2.1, 3.52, 3.63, 4.29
